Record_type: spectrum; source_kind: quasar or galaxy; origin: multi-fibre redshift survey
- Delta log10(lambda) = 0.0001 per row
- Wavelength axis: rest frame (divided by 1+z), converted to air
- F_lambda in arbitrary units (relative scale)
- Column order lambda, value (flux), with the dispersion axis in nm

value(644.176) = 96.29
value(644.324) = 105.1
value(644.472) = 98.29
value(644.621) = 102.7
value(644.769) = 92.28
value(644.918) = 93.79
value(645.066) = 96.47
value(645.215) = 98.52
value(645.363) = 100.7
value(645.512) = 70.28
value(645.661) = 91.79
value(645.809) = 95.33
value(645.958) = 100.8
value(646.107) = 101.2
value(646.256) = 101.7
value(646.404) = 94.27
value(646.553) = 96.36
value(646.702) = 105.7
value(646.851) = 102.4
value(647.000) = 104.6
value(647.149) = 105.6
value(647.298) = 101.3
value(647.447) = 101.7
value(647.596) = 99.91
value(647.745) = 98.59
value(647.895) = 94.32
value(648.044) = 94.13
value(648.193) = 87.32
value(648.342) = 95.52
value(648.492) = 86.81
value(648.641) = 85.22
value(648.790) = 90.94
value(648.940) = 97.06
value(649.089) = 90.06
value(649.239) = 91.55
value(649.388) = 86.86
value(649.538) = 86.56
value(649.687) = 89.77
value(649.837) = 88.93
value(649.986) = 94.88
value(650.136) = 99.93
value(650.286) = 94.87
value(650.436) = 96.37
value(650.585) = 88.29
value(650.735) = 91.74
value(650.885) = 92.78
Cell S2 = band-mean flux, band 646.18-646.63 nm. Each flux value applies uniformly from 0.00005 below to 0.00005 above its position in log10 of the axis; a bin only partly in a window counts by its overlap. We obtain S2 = 97.6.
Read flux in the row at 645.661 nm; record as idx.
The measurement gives 91.79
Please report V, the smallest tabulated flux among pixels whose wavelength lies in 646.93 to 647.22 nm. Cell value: 104.6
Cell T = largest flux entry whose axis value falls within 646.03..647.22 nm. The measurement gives 105.7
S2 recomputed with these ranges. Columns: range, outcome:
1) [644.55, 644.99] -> 96.2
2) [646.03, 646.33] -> 101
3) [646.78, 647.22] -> 104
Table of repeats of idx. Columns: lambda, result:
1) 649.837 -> 88.93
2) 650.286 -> 94.87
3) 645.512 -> 70.28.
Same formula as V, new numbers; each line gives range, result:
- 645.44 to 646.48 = 70.28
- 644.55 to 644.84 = 92.28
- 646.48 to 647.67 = 96.36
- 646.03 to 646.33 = 101.2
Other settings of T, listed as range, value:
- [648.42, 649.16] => 97.06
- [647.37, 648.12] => 101.7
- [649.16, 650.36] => 99.93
